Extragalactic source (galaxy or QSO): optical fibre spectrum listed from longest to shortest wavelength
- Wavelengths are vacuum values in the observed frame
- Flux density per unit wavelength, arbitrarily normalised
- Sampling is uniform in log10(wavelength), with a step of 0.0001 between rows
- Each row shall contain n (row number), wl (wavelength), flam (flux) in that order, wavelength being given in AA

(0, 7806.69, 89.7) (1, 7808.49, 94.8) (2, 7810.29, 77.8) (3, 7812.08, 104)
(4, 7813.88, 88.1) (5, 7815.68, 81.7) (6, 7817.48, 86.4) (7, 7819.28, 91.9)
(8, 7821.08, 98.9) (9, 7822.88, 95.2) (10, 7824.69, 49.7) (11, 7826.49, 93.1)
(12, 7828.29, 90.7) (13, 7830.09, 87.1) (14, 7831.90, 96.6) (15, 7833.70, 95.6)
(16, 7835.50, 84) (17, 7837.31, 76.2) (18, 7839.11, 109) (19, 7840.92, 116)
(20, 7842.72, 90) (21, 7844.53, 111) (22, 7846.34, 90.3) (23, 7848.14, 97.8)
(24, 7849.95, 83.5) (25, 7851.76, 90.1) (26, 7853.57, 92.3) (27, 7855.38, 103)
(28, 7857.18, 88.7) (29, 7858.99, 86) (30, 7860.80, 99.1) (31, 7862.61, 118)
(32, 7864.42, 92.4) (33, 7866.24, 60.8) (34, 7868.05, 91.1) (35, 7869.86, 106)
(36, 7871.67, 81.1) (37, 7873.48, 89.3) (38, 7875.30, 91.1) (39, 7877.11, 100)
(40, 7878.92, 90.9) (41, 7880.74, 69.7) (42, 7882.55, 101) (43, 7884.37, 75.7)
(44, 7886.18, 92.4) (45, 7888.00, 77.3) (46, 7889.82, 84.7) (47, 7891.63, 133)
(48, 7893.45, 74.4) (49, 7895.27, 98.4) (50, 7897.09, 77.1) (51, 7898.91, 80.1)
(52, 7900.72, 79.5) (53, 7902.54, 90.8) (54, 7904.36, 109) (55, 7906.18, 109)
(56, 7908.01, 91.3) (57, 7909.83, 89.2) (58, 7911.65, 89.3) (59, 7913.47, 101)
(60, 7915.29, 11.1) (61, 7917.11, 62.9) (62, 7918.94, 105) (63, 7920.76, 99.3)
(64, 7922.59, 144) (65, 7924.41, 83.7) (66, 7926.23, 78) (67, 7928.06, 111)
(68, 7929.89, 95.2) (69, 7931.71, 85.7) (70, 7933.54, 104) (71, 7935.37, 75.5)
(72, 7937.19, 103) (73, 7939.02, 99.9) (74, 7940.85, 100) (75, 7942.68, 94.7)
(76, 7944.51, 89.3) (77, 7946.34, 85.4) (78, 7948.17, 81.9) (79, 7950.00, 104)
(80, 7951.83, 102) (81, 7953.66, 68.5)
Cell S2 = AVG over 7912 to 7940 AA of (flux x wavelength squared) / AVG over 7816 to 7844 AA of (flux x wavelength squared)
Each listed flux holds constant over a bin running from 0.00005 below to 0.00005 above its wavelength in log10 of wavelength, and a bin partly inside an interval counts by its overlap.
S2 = 1.02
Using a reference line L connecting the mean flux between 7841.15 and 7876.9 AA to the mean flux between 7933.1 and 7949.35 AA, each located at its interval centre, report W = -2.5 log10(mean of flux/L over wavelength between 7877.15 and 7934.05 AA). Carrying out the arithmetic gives 0.03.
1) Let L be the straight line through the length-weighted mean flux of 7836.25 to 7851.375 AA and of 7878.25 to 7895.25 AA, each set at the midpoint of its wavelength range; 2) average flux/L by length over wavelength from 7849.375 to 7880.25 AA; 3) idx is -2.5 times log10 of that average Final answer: 0.01 mag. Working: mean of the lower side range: 96.3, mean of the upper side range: 89.2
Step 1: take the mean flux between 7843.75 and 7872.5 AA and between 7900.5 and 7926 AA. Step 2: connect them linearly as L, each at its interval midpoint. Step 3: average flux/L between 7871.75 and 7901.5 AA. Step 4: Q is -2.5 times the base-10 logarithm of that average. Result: 0.042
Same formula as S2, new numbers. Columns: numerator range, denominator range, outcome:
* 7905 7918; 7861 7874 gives 0.88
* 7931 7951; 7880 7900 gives 1.08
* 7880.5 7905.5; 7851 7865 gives 0.94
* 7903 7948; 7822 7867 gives 1.02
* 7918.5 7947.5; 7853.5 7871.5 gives 1.06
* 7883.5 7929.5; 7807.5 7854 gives 1.01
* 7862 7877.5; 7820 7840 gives 1.04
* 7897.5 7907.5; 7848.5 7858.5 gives 1.02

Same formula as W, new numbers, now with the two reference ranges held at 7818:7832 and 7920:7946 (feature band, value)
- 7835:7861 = -0.060 mag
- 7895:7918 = 0.137 mag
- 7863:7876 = 0.034 mag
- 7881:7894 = 0.028 mag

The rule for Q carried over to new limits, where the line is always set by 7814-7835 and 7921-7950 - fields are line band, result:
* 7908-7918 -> 0.280 mag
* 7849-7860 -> -0.009 mag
